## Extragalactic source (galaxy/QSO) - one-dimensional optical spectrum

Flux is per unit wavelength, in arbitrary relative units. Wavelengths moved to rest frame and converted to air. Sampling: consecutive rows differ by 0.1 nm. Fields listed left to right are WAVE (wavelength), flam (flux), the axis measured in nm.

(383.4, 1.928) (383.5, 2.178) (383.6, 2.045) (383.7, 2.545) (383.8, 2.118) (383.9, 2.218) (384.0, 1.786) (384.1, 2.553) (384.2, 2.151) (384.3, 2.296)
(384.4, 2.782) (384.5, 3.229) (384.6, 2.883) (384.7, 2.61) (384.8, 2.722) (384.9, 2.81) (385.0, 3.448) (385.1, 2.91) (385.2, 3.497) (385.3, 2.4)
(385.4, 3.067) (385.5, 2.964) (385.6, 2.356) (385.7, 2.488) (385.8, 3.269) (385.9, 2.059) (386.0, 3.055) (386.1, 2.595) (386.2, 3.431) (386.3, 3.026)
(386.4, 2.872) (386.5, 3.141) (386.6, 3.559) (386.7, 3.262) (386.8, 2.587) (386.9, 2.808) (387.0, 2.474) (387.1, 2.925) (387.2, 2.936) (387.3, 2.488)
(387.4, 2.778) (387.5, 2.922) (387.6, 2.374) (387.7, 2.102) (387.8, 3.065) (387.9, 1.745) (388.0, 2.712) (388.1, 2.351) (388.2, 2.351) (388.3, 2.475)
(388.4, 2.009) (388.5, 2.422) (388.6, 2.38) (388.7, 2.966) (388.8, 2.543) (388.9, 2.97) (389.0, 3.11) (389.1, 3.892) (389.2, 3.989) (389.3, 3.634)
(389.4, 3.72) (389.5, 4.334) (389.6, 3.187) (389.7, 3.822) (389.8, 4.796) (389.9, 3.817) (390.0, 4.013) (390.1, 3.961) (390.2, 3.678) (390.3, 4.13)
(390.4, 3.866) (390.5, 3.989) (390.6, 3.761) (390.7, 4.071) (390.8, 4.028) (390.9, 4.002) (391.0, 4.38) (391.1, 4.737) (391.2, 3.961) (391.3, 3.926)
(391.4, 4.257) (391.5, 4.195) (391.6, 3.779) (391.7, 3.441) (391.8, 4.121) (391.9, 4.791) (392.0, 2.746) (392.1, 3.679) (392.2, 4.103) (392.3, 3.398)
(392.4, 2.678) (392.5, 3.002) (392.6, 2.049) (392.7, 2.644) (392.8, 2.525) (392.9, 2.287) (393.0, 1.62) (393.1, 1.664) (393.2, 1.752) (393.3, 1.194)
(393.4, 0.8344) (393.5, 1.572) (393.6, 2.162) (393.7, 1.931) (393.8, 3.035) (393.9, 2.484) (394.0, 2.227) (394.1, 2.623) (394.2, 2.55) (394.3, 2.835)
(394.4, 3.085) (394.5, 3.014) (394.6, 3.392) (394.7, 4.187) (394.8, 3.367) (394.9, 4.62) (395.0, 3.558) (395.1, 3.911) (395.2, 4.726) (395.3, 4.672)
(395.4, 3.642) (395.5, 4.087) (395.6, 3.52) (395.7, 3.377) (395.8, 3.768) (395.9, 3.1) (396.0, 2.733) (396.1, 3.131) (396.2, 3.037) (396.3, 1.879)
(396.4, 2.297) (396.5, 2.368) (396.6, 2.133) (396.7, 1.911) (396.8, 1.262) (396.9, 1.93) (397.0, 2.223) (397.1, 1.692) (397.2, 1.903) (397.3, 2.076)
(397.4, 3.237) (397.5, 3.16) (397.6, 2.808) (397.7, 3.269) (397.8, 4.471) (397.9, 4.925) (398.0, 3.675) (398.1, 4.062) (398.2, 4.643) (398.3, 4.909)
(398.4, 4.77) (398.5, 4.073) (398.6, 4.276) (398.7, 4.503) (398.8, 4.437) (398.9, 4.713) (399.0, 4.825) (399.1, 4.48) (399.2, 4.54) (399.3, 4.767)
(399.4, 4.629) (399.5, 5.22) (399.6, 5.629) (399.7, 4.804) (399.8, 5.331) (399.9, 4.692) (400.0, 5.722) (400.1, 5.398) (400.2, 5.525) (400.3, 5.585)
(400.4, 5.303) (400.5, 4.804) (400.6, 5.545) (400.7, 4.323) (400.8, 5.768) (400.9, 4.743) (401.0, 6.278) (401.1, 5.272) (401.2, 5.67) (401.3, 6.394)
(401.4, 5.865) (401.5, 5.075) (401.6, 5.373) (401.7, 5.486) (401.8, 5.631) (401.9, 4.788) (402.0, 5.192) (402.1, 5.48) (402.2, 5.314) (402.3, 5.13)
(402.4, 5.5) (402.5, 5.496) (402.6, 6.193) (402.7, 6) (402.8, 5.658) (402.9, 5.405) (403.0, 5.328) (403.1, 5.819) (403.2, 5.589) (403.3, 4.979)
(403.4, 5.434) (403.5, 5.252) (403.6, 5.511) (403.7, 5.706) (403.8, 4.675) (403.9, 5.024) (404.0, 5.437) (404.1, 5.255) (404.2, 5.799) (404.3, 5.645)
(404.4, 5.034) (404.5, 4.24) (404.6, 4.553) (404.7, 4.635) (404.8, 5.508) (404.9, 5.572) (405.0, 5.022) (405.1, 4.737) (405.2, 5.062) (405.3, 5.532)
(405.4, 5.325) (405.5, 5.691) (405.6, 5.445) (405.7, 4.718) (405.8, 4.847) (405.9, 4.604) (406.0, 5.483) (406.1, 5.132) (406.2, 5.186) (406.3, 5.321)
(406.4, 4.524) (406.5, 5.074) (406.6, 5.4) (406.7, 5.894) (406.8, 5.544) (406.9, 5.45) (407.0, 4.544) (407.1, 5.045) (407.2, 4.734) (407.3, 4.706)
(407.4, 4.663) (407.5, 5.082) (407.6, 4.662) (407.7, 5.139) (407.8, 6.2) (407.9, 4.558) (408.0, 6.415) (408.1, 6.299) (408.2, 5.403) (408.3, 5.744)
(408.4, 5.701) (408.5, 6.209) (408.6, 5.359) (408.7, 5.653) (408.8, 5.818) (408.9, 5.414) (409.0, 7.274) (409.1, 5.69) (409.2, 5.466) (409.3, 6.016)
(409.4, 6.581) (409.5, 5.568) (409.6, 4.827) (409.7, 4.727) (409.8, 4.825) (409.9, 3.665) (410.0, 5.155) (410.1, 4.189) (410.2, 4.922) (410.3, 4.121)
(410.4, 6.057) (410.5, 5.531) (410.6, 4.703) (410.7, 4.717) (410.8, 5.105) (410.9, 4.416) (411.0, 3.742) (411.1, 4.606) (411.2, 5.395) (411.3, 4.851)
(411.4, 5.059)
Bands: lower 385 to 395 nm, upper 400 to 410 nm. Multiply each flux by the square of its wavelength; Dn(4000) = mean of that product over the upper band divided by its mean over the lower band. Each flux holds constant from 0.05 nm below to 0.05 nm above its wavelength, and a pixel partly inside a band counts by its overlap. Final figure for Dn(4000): 1.87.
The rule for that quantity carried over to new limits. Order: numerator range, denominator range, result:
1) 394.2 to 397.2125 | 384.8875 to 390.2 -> 1.06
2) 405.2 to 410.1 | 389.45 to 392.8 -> 1.53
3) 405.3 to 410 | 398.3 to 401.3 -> 1.10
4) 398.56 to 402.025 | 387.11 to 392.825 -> 1.62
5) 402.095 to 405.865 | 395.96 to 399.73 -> 1.53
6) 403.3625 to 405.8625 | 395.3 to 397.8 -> 1.95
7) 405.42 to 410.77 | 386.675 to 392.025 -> 1.72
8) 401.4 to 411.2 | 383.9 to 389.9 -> 2.01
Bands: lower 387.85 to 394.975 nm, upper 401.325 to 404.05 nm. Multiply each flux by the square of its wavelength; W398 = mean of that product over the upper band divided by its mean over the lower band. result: 1.81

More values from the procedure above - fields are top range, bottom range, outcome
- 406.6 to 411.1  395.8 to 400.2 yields 1.48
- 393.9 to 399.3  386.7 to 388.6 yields 1.41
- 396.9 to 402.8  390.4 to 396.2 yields 1.51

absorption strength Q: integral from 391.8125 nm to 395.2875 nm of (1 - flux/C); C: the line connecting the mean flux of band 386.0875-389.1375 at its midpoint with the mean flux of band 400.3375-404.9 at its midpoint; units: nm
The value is 0.85 nm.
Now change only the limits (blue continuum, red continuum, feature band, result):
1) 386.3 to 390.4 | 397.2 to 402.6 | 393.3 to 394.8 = 0.54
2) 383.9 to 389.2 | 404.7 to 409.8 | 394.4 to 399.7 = 0.61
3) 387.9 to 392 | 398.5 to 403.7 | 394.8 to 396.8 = 0.54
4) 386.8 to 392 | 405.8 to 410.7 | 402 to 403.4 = -0.23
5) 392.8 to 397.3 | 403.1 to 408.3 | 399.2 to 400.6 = -0.48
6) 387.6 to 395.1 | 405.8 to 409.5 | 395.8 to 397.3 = 0.61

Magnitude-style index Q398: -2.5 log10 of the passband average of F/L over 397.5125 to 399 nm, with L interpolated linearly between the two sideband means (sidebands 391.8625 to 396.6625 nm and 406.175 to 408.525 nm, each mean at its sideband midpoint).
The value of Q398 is -0.17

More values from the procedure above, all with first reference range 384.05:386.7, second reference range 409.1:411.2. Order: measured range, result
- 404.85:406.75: -0.13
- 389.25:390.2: -0.21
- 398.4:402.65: -0.24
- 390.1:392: -0.20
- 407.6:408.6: -0.18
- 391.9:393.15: 0.24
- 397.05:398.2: 0.20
